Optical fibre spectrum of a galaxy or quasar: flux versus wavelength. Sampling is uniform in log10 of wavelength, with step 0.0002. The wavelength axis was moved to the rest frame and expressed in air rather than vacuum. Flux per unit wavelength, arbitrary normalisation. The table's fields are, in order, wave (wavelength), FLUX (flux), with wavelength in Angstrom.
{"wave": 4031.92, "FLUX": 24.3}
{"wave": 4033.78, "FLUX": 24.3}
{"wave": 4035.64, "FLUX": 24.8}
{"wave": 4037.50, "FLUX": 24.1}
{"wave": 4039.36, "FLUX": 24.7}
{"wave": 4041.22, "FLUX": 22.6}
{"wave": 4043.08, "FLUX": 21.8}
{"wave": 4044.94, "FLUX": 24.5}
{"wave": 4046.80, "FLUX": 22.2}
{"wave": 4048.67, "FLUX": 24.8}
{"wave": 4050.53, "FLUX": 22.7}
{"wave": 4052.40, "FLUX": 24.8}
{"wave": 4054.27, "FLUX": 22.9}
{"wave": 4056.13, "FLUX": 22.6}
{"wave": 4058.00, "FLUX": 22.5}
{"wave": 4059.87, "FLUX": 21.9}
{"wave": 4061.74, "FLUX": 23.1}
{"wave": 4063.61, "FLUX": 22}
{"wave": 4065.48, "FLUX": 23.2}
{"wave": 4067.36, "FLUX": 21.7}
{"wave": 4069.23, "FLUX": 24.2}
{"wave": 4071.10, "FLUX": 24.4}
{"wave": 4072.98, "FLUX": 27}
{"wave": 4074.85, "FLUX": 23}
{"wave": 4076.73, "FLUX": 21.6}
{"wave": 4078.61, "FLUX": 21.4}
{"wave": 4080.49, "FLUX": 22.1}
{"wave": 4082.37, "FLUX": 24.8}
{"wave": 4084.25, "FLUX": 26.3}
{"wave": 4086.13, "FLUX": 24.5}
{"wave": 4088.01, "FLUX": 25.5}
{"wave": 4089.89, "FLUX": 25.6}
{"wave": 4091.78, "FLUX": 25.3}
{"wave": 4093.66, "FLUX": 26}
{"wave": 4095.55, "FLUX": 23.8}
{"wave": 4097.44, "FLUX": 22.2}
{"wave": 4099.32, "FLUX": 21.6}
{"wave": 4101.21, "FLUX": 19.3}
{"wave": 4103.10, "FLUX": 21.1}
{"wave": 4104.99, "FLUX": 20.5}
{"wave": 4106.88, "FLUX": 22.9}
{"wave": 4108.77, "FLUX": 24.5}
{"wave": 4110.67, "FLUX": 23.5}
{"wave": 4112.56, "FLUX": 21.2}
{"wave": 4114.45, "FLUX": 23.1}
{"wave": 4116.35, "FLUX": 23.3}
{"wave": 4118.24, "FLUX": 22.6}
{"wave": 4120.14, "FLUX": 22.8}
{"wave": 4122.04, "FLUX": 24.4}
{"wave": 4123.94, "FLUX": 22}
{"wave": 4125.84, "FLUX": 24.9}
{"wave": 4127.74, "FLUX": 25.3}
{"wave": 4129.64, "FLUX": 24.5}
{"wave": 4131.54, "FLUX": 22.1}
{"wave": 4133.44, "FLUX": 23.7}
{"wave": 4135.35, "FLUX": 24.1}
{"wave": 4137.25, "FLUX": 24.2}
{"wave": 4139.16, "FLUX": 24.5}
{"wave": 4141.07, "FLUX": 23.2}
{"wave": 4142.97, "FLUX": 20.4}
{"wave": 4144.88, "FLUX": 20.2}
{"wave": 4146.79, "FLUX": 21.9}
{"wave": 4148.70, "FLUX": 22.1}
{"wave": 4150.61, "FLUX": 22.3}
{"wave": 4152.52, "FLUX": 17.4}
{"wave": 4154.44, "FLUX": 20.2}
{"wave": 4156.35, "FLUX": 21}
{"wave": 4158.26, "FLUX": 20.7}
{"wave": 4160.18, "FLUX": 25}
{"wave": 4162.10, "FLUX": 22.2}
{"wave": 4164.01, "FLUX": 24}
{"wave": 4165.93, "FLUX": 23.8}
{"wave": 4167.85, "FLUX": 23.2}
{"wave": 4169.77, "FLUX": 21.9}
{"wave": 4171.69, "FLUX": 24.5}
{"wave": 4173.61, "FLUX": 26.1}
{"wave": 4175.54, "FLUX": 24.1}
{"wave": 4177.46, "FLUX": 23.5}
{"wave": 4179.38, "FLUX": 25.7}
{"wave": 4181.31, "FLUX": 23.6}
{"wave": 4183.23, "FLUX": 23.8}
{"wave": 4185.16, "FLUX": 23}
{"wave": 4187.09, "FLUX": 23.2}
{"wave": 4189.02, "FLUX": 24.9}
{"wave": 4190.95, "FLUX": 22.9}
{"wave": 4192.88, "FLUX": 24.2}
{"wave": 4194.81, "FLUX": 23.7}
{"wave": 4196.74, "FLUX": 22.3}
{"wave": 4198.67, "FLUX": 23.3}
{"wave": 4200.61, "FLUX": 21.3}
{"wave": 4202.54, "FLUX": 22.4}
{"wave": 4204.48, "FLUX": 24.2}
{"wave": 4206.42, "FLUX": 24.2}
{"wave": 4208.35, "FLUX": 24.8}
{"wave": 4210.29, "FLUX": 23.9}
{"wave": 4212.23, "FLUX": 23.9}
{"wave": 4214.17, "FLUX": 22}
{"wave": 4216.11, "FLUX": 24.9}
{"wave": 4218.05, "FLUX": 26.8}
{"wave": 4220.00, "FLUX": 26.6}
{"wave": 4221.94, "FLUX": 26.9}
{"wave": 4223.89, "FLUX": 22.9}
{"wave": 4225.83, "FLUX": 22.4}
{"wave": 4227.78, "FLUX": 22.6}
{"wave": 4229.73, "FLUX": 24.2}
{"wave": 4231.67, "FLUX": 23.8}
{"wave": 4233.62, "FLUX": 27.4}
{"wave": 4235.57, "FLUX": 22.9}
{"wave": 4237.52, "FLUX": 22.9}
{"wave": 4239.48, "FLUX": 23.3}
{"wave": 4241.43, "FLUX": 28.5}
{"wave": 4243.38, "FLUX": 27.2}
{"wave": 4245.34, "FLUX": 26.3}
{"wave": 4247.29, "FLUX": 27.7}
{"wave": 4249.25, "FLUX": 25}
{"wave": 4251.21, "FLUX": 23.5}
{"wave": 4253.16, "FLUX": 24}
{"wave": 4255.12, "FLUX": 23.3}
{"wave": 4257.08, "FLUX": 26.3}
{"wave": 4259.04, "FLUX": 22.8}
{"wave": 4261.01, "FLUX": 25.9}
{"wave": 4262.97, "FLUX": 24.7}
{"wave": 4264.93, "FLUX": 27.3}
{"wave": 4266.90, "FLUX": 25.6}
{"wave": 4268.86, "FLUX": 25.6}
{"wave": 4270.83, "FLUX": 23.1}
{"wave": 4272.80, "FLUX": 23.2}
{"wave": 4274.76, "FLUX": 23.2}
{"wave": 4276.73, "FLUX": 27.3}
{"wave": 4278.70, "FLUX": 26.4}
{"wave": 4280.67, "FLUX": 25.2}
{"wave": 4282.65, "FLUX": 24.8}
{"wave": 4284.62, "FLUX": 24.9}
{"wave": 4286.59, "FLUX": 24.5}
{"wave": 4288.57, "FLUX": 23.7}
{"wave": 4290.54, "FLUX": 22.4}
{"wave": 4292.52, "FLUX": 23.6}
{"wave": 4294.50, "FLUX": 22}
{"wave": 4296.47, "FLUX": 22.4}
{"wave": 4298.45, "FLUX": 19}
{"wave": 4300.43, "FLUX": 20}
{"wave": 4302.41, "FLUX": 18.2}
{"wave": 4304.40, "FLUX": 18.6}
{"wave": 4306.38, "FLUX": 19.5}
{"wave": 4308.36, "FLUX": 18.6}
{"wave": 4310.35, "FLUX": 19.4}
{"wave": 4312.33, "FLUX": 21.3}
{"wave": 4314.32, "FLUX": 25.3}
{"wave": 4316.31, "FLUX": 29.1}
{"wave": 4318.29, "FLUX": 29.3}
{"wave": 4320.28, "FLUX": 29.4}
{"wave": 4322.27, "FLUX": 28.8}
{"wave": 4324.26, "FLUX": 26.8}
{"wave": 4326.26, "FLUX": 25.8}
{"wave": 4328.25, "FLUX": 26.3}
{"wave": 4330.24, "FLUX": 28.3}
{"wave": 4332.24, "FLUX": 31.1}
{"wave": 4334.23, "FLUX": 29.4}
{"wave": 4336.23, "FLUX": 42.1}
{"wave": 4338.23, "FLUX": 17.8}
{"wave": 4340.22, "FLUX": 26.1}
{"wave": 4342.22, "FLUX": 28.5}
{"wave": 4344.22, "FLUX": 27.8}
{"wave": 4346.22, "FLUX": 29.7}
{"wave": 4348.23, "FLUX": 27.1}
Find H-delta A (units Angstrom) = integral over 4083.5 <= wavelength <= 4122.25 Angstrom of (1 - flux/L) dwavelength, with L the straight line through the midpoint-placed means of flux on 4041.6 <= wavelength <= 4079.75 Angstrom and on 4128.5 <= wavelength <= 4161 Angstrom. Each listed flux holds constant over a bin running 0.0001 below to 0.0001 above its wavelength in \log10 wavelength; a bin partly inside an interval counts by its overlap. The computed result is -1.1 Angstrom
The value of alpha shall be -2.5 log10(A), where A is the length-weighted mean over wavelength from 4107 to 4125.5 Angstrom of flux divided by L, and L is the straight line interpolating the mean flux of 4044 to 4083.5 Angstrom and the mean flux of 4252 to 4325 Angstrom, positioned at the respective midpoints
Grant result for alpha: 0.01 mag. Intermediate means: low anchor 23.2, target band 23.1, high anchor 23.9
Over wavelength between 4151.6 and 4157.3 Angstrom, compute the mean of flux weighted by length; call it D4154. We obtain 19.5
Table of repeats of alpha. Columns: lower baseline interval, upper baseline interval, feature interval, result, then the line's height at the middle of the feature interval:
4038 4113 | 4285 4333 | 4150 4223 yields 0.00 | 23.6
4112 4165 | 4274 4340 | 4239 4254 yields -0.08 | 24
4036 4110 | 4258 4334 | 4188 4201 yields 0.03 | 23.9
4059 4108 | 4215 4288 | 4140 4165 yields 0.11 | 24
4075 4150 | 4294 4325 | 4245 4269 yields -0.10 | 23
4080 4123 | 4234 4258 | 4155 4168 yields 0.06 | 24.1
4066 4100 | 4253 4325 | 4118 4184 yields 0.04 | 23.9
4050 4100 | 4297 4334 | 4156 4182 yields 0.01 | 23.9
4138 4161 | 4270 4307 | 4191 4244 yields -0.09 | 22.2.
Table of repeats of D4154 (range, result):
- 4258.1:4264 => 24.5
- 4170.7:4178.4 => 24.5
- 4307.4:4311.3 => 19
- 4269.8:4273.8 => 23.2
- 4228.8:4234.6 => 25.2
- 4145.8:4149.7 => 22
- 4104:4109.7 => 22.6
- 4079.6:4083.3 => 23.5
